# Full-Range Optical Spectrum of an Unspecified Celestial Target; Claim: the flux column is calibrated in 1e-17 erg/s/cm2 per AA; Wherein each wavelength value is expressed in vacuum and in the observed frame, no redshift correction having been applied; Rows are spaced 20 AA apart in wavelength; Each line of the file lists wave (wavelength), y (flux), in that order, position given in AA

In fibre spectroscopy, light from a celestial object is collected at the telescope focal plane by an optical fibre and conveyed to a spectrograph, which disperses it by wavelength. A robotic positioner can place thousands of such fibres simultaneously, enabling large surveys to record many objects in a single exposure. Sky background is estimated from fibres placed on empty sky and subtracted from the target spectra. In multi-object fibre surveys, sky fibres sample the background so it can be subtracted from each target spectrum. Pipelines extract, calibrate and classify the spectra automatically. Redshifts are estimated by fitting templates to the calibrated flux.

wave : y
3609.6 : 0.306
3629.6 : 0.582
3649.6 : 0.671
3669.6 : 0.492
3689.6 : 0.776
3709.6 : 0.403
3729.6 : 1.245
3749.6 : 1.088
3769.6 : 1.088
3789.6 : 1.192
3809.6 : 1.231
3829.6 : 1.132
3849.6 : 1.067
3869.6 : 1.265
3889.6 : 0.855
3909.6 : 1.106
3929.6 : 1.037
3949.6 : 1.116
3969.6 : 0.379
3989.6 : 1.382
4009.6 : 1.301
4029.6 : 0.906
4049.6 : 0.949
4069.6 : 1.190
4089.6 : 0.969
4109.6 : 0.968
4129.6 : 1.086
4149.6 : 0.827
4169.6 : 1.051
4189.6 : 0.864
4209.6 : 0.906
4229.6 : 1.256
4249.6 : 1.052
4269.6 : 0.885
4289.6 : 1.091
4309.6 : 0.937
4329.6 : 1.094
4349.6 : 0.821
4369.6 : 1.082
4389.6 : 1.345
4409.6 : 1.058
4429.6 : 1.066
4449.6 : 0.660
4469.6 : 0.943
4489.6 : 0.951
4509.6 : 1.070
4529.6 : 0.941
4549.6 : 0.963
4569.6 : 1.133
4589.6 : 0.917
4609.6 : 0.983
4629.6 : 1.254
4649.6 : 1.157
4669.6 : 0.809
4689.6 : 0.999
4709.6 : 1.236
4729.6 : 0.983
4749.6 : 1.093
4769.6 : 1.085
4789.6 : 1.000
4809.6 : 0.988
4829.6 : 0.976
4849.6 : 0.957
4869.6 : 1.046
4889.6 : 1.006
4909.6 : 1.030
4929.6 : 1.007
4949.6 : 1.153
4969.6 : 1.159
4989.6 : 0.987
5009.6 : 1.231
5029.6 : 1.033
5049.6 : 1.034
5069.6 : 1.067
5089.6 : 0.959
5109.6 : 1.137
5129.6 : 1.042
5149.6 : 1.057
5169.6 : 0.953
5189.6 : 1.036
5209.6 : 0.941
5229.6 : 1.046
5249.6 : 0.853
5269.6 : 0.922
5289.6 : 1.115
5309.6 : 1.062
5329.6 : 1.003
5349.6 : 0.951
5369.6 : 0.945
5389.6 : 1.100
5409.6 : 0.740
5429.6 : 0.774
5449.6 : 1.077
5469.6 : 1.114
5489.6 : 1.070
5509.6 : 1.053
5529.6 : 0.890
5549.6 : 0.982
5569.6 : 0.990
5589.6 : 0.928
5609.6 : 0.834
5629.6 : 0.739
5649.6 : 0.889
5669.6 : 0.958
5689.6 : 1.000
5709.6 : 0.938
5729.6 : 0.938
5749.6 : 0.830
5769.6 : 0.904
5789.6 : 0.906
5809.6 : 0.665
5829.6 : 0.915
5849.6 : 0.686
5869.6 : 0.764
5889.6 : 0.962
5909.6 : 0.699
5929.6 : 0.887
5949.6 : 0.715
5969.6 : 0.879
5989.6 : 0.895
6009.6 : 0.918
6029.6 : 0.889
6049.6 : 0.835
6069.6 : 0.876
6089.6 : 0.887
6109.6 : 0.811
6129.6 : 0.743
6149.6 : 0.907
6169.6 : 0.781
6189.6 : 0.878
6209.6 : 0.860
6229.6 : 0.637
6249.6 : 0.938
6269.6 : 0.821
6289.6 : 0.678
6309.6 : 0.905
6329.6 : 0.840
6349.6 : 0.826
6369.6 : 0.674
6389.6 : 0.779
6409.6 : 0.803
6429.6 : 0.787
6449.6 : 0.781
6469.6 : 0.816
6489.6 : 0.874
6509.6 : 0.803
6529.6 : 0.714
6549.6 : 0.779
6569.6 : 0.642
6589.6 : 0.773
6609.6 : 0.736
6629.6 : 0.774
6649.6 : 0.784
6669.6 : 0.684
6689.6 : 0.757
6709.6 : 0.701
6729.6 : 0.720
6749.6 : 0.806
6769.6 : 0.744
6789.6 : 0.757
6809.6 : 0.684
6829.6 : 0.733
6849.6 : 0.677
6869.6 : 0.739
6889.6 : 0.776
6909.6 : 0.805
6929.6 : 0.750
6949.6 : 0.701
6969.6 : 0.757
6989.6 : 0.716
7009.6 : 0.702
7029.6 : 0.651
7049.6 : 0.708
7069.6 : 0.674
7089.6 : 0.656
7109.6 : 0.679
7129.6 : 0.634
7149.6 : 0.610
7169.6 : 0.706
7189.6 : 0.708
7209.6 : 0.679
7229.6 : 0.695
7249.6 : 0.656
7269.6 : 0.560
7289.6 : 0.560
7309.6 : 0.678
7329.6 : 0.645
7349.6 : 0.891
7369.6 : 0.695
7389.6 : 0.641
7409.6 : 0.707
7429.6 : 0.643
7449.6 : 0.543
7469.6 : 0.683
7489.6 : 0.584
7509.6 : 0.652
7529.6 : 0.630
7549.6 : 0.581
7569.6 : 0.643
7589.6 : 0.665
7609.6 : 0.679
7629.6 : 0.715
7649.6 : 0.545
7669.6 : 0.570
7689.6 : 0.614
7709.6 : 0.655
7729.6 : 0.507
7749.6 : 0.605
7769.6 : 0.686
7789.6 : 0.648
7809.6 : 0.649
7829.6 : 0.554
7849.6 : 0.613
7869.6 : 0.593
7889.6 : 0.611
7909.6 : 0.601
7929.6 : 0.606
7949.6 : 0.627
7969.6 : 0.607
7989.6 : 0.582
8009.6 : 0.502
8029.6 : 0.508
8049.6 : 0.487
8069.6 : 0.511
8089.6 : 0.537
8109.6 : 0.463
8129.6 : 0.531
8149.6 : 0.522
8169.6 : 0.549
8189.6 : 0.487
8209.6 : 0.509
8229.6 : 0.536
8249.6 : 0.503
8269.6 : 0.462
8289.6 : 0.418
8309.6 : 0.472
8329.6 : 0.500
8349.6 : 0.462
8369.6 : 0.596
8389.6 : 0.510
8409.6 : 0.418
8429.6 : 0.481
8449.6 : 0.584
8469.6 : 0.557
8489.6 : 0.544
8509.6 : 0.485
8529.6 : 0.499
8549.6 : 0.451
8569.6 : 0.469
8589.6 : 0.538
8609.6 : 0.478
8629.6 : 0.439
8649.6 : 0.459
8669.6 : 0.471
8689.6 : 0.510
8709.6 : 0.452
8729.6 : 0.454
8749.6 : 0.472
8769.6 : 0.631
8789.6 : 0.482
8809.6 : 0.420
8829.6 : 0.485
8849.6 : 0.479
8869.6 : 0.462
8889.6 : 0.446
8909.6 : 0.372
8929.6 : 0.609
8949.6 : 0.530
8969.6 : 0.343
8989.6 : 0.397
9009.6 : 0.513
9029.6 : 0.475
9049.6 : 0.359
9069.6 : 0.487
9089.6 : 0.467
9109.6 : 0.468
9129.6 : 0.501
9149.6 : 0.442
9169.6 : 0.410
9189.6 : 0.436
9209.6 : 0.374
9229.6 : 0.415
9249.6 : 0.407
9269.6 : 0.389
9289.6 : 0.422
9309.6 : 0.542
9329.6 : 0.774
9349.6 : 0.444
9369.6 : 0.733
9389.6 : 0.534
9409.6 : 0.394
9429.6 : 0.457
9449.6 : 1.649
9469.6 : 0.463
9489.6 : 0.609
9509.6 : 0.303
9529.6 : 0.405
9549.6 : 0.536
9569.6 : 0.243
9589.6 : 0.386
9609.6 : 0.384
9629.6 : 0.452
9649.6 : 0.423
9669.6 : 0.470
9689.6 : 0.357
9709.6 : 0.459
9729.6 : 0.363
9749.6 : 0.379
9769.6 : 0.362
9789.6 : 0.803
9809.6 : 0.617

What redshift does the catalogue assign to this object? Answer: 0.00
